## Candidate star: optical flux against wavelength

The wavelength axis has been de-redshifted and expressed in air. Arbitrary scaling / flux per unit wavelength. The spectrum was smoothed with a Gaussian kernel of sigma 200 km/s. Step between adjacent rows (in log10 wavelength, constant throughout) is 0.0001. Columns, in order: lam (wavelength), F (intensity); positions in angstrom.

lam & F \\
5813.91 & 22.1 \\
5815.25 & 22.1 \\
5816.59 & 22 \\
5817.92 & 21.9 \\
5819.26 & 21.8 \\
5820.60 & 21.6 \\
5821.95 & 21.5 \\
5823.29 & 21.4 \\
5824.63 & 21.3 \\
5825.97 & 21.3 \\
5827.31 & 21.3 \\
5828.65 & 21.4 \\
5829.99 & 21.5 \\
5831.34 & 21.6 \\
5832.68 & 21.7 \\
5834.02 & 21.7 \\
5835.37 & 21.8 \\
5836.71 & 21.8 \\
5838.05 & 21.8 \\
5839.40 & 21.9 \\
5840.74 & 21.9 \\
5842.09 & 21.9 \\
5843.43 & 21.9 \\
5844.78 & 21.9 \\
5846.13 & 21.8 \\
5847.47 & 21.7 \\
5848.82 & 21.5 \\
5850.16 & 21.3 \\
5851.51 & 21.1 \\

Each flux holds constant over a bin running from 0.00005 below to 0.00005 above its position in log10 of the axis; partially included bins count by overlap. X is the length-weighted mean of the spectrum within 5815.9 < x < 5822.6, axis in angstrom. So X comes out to 21.8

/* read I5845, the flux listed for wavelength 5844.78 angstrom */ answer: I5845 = 21.9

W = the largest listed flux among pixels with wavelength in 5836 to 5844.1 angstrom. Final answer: 21.9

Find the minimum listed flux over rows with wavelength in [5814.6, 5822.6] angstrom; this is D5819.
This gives 21.5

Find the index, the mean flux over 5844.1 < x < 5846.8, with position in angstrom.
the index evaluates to 21.8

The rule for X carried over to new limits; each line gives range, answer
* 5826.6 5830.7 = 21.4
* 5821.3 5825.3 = 21.4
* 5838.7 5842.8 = 21.9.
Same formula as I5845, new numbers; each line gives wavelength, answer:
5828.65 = 21.4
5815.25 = 22.1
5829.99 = 21.5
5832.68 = 21.7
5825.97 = 21.3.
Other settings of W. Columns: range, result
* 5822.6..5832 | 21.6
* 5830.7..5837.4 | 21.8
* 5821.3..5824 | 21.5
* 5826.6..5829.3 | 21.4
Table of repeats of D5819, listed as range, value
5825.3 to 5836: 21.3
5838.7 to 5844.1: 21.9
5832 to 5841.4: 21.7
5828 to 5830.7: 21.4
